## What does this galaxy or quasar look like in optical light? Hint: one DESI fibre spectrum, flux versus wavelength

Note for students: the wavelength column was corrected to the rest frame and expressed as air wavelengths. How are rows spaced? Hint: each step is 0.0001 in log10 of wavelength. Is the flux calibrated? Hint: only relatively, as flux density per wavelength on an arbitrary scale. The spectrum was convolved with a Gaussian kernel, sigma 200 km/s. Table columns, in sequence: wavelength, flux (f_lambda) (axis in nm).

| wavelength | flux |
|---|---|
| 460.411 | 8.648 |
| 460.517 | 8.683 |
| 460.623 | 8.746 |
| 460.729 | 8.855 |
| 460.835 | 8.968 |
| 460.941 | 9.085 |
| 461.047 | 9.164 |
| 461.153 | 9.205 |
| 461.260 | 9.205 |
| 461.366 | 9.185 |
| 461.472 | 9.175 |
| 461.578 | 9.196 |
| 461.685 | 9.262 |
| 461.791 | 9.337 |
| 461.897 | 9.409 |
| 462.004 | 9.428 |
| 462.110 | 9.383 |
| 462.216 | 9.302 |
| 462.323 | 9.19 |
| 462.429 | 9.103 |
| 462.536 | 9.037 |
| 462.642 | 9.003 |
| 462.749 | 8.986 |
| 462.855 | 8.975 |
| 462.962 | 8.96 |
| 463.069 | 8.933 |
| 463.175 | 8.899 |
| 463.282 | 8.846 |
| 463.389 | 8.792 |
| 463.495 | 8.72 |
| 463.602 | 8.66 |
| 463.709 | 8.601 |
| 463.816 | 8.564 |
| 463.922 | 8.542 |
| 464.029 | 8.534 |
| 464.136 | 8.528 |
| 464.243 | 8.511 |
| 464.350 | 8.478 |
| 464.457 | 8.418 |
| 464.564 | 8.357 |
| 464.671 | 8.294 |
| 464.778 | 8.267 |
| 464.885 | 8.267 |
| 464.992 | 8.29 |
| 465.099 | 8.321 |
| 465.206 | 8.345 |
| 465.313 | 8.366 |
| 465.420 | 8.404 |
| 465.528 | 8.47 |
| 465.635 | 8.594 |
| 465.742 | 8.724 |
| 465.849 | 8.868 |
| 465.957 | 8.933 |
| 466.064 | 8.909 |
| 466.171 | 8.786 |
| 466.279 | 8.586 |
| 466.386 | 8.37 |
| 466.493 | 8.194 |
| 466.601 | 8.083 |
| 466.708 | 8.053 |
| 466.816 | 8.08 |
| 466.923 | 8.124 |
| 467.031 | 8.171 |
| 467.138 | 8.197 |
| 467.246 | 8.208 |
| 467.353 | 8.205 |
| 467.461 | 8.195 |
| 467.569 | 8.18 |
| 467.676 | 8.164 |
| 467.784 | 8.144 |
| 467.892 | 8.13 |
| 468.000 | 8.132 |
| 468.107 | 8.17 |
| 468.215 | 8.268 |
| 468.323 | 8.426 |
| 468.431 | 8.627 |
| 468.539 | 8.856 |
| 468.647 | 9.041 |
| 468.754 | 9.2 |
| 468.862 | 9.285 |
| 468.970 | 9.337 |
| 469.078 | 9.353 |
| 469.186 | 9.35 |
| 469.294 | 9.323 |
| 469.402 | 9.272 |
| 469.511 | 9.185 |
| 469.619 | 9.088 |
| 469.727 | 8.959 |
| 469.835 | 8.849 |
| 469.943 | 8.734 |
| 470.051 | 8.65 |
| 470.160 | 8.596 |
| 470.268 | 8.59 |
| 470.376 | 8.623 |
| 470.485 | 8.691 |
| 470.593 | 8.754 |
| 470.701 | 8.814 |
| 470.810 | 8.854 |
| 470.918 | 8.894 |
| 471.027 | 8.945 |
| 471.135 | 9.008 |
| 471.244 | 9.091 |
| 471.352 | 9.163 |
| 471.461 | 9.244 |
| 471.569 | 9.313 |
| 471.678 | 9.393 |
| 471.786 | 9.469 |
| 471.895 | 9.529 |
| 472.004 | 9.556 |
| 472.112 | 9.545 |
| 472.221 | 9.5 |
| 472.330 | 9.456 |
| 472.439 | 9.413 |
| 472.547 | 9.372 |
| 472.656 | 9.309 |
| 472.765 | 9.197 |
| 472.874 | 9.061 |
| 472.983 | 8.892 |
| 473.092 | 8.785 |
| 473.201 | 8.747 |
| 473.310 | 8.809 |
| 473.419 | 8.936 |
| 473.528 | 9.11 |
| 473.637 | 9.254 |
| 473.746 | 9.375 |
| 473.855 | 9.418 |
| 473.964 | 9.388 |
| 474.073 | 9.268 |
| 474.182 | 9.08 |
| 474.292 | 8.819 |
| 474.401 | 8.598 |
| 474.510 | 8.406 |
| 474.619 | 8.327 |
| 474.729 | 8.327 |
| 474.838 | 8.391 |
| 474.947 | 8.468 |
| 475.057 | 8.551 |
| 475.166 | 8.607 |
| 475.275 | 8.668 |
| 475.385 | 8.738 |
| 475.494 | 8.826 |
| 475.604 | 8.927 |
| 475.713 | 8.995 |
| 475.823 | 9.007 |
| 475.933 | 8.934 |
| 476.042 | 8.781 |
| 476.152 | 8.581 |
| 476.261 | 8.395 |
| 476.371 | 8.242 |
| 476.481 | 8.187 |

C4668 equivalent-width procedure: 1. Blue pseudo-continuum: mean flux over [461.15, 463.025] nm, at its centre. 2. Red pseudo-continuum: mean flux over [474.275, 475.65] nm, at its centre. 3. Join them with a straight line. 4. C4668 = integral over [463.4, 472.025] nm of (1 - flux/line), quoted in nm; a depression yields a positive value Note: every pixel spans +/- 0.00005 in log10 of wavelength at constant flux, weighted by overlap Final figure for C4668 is 0.24 nm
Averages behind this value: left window 9.18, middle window 8.67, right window 8.58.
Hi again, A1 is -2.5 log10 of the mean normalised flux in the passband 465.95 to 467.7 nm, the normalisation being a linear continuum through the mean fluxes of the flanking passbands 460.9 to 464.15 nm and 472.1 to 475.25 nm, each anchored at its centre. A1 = 0.09 mag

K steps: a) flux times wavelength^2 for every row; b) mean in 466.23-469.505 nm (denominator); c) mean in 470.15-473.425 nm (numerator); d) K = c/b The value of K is 1.1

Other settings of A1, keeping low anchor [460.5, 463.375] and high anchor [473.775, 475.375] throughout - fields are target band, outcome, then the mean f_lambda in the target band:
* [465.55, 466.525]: 0.04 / 8.67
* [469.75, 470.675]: 0.02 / 8.7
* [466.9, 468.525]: 0.09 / 8.24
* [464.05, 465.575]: 0.08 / 8.38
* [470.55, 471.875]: -0.03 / 9.09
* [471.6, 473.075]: -0.06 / 9.34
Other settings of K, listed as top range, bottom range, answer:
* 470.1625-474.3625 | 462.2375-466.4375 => 1.09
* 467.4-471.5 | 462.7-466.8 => 1.05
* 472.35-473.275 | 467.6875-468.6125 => 1.11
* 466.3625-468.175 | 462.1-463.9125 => 0.93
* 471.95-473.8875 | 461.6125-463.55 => 1.06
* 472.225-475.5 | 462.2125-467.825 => 1.09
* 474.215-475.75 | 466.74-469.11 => 1.05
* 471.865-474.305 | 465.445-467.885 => 1.13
